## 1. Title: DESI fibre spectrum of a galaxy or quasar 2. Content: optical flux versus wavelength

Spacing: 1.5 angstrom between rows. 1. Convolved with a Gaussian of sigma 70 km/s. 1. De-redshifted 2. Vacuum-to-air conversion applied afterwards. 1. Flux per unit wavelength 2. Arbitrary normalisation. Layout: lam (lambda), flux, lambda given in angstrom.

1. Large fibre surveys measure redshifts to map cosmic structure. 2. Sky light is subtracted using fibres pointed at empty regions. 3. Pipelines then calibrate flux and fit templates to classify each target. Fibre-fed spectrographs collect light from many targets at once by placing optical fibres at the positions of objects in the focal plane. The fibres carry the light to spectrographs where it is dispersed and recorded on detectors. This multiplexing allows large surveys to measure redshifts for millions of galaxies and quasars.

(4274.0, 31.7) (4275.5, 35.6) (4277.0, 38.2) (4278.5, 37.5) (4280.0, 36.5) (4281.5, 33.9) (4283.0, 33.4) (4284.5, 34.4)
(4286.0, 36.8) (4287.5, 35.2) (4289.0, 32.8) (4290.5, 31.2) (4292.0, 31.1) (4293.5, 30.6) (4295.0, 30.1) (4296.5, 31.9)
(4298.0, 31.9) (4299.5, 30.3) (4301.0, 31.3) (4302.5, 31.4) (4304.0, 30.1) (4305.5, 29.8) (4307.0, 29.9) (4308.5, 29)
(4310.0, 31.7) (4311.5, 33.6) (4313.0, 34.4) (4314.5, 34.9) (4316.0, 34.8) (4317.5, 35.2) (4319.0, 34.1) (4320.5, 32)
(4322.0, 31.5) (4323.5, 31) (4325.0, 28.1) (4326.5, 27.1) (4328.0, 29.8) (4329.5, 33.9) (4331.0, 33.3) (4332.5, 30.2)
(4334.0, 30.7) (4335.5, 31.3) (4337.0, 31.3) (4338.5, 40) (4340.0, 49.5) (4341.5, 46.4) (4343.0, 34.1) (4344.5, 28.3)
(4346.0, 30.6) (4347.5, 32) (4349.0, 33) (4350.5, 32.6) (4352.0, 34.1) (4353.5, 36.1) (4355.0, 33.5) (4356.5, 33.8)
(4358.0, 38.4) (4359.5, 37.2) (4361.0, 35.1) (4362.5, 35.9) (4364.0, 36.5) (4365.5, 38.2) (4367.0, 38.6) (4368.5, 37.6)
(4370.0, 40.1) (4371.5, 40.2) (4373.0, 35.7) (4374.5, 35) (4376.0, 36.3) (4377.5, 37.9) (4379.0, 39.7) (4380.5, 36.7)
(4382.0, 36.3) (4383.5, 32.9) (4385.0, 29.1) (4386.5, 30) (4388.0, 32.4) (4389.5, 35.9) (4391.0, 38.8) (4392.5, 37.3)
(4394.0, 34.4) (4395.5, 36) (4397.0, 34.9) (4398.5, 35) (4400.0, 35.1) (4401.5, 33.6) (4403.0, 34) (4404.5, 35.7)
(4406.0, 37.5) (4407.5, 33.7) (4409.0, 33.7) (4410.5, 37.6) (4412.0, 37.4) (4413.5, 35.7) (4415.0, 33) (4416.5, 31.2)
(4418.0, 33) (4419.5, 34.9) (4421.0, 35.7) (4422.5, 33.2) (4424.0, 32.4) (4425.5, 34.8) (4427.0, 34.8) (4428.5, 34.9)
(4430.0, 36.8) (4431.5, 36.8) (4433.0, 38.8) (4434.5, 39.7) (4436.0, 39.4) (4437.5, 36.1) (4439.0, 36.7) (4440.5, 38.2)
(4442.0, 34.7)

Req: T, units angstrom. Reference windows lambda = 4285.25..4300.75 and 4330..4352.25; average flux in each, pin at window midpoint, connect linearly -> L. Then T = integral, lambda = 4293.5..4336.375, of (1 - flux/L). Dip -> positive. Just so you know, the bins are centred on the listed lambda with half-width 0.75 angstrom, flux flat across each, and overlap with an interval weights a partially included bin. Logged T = 2.2 angstrom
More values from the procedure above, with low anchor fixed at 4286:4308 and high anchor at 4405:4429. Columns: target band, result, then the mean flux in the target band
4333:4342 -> -1.45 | 37.8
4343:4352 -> 0.27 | 31.8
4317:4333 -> 0.36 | 31.4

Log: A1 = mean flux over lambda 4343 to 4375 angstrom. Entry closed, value 35.3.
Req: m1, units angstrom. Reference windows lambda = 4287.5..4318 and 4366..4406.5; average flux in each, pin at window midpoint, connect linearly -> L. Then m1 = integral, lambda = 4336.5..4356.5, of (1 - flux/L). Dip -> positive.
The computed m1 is -0.9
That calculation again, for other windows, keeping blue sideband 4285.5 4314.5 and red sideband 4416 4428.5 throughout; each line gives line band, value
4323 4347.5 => -0.8 angstrom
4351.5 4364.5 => -1.1 angstrom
